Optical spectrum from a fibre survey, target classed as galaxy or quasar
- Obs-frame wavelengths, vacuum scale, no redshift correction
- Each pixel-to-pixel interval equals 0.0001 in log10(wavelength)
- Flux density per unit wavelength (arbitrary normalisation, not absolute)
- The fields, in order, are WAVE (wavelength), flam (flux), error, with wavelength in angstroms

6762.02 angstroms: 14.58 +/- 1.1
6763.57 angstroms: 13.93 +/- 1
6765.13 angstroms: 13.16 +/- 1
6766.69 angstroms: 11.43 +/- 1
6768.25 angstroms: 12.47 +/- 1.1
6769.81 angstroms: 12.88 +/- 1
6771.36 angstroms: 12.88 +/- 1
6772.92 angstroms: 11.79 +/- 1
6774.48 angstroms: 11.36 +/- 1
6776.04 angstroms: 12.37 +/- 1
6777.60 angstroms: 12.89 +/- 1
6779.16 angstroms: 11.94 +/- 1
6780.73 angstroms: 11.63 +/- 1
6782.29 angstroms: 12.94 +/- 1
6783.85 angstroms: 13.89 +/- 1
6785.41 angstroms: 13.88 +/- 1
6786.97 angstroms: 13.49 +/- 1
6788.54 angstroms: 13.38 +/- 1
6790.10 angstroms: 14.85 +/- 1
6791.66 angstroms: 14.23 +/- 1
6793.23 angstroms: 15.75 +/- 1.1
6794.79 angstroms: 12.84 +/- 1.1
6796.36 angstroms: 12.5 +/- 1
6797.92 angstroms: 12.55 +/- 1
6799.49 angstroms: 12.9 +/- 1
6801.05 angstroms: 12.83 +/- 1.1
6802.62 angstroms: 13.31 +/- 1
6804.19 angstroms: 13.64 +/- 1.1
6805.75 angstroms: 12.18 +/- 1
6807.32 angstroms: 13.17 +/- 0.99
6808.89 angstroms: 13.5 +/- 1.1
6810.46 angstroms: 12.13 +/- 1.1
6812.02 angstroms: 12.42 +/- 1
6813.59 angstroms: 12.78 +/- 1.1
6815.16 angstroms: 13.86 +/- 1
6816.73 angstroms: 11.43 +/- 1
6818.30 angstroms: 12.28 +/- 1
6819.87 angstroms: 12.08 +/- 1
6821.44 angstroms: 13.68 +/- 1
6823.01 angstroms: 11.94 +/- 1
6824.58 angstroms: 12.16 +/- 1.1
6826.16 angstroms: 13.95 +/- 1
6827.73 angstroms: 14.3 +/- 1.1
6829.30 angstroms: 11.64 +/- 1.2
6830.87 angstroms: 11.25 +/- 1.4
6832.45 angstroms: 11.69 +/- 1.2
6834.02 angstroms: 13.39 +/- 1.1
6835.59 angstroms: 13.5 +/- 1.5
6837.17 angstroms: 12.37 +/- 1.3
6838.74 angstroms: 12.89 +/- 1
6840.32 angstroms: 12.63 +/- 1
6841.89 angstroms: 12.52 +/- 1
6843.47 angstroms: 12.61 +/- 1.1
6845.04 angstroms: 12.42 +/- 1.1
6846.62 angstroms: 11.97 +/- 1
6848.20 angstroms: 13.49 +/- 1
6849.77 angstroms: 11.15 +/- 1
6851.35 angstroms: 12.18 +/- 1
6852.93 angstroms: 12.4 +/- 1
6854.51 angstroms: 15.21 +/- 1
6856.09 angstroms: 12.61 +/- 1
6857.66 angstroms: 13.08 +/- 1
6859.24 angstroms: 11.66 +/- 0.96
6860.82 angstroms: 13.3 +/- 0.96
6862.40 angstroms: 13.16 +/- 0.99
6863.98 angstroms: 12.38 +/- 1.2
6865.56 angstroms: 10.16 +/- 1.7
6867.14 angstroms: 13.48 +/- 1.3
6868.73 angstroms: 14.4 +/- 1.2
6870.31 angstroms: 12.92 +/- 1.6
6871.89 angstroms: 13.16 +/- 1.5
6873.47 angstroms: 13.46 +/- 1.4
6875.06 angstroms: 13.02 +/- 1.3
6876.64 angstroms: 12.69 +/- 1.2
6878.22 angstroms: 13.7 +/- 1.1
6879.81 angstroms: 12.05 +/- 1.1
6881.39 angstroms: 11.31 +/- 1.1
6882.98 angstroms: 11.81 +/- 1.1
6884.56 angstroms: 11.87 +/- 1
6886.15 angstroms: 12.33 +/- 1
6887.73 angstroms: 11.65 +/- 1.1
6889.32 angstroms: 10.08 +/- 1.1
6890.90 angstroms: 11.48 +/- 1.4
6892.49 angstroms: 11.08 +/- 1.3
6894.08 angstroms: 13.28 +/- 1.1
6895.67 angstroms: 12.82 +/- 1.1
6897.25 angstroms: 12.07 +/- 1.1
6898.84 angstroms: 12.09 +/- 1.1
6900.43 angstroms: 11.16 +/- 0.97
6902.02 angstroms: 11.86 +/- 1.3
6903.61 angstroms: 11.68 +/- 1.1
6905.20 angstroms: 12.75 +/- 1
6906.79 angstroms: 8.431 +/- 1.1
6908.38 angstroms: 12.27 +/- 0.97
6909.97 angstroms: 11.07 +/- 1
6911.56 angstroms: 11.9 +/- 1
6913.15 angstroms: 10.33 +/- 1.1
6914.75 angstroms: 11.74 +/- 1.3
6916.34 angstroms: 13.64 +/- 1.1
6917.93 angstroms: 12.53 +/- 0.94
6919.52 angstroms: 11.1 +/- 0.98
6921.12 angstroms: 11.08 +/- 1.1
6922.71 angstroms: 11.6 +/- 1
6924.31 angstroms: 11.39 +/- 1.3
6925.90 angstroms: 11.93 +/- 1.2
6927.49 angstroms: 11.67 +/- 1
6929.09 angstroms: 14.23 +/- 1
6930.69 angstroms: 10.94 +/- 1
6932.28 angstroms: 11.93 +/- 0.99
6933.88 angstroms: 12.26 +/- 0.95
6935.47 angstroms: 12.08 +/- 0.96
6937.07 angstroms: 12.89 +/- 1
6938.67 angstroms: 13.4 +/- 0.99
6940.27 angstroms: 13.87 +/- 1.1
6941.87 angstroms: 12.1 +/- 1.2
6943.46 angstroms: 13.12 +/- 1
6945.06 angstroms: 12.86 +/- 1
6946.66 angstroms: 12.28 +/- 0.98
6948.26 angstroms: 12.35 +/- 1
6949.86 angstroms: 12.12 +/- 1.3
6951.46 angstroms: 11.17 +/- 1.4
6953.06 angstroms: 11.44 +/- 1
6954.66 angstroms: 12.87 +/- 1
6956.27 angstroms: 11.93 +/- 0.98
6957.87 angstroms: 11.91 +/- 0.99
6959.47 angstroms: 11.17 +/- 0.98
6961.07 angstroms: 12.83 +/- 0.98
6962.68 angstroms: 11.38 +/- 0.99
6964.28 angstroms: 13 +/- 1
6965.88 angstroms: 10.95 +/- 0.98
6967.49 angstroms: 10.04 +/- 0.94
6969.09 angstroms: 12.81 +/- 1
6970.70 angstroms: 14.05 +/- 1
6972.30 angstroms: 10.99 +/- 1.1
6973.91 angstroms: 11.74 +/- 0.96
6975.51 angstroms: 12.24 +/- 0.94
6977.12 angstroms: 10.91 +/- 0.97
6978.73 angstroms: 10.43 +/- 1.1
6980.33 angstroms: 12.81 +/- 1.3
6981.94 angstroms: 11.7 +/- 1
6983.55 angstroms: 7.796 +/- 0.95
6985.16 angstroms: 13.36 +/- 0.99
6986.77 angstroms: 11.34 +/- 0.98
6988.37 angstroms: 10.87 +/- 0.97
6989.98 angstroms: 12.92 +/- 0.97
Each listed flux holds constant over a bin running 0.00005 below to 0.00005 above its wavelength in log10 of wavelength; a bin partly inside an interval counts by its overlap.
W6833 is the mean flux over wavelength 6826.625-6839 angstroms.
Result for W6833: 12.7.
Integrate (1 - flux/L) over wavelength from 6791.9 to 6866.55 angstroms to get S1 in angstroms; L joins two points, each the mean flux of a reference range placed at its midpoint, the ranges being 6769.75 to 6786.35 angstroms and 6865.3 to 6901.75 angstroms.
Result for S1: -1.7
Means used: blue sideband 12.6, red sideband 12.3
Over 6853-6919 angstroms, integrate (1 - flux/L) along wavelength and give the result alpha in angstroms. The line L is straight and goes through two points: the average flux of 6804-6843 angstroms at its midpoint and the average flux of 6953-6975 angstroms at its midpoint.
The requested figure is 0.70 angstroms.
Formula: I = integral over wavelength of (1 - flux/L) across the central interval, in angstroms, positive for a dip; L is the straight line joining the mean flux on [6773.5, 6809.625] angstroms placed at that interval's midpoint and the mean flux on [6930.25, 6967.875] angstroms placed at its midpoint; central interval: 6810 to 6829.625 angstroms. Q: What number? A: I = 0.38 angstroms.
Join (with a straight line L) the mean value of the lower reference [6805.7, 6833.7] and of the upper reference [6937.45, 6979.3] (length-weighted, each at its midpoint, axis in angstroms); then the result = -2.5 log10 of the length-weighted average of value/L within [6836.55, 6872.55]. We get -0.020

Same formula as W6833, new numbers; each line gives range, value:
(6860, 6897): 12.4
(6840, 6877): 12.8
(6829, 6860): 12.5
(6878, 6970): 12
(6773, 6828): 13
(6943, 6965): 12.2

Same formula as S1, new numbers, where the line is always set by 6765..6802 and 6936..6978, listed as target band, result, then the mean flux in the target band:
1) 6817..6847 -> 0.35 angstroms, 12.6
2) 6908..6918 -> 0.40 angstroms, 11.9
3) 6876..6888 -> 0.30 angstroms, 12.2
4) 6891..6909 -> 0.97 angstroms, 11.8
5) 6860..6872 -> -0.26 angstroms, 12.8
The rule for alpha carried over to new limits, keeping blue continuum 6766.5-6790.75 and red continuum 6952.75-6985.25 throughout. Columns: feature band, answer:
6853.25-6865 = -0.62 angstroms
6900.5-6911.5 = 0.63 angstroms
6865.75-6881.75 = -0.94 angstroms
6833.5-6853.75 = -0.26 angstroms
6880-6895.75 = 0.55 angstroms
